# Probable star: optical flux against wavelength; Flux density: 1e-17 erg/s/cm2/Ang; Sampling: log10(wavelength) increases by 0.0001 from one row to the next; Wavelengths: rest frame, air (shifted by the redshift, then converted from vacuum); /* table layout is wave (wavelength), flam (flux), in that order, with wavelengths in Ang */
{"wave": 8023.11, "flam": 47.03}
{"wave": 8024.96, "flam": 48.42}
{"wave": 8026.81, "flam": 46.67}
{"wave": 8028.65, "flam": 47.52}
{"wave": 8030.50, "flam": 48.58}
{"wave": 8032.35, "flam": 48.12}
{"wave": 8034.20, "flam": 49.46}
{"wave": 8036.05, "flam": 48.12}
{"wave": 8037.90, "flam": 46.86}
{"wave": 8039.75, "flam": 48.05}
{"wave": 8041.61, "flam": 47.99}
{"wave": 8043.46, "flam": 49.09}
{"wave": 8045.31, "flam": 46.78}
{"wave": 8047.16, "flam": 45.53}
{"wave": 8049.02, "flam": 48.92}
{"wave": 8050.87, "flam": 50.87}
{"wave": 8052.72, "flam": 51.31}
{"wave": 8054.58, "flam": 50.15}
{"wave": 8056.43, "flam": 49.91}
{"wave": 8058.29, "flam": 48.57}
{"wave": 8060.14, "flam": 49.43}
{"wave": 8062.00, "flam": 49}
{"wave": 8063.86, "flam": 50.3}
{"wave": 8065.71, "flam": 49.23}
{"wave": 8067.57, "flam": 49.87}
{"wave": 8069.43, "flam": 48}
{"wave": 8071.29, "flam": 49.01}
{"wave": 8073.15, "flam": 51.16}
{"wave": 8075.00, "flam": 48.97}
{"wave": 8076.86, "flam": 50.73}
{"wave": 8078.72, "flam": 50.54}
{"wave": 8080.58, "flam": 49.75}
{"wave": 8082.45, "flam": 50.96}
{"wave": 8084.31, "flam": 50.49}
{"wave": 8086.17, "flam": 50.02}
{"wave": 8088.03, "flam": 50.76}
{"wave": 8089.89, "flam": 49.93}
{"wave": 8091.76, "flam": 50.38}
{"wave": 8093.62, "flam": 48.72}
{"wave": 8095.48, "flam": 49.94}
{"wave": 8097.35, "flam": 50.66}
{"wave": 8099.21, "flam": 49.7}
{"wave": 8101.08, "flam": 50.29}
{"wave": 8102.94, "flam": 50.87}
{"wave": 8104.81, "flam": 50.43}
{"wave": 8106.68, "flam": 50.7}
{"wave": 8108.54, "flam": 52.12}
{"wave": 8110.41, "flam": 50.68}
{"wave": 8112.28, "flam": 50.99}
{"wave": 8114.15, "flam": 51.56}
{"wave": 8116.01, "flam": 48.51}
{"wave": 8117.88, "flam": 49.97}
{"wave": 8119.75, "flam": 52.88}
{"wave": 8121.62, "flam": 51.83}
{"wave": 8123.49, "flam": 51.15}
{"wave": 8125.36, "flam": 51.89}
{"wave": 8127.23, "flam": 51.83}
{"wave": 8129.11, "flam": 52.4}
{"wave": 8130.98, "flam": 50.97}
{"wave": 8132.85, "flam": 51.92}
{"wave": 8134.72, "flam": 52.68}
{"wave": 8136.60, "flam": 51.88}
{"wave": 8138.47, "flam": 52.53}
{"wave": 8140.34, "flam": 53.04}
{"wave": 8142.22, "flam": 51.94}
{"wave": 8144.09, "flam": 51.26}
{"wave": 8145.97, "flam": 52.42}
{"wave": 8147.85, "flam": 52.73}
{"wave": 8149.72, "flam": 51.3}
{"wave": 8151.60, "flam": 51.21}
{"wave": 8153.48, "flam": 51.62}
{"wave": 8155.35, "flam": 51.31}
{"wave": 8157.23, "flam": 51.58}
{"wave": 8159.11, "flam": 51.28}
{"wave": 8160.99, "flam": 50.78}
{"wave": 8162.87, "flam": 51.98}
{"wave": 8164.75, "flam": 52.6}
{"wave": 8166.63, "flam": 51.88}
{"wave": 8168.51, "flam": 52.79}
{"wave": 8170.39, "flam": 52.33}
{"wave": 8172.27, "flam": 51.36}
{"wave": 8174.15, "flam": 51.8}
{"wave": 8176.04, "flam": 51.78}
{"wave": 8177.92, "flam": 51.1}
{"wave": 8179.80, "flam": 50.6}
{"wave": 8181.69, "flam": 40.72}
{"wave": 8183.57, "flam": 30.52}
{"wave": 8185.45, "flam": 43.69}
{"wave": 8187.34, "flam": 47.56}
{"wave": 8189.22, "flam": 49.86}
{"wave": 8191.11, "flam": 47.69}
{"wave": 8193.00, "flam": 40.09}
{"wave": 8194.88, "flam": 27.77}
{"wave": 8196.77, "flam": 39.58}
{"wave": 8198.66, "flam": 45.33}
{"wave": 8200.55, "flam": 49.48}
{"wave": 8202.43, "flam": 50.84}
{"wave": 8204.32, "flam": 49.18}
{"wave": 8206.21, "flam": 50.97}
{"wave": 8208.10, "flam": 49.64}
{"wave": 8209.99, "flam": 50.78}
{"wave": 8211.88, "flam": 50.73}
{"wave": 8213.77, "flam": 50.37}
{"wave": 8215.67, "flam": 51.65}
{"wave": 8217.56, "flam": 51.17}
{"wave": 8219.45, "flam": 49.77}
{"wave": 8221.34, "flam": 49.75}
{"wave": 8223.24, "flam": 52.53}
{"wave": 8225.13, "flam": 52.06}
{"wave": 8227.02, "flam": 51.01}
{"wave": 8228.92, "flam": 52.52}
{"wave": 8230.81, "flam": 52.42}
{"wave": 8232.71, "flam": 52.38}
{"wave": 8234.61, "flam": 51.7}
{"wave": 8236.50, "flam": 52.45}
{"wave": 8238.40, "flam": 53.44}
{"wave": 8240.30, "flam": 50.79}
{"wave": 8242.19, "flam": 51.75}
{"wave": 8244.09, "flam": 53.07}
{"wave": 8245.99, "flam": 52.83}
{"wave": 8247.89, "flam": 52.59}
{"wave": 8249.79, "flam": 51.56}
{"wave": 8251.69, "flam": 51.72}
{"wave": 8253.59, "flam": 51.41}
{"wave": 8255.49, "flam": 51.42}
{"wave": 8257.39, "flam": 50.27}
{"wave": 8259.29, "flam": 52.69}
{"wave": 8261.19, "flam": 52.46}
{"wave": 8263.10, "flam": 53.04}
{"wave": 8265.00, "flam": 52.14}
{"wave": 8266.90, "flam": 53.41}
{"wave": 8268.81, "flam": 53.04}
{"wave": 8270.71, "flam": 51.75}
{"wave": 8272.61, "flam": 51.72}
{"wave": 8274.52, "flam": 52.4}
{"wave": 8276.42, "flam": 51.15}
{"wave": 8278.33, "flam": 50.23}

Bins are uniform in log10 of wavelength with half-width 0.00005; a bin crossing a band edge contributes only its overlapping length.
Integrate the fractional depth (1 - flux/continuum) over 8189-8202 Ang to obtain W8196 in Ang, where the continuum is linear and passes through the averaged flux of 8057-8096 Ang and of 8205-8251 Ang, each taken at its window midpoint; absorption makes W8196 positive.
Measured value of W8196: 2.1 Ang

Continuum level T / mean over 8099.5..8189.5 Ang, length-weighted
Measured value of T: 50.6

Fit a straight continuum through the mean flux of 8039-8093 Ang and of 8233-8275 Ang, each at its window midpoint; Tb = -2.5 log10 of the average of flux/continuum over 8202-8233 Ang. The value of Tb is 0.014 mag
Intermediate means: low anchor 49.5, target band 51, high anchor 52.2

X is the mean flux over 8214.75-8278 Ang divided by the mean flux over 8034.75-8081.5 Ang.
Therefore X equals 1.06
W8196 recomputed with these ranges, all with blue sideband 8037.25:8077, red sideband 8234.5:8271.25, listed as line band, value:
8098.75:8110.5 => -0.2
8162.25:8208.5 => 3.6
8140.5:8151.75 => -0.3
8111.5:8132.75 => -0.5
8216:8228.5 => 0.1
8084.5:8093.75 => -0.1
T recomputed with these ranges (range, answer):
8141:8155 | 51.8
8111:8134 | 51.3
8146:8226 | 48.9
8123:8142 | 52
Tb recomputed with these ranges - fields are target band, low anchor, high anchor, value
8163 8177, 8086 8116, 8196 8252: -0.03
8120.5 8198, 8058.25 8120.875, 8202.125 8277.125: 0.03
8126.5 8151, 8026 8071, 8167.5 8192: -0.09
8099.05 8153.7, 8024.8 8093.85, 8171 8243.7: -0.05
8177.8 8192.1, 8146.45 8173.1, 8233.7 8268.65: 0.16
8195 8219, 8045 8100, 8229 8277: 0.07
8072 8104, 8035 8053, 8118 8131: 0.00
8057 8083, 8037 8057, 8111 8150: 0.00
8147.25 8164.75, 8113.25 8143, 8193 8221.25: -0.03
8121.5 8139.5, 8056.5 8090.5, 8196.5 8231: -0.04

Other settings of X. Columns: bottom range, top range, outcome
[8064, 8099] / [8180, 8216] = 0.91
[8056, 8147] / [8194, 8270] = 1.00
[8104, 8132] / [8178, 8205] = 0.86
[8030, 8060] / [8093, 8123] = 1.04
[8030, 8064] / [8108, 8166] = 1.06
